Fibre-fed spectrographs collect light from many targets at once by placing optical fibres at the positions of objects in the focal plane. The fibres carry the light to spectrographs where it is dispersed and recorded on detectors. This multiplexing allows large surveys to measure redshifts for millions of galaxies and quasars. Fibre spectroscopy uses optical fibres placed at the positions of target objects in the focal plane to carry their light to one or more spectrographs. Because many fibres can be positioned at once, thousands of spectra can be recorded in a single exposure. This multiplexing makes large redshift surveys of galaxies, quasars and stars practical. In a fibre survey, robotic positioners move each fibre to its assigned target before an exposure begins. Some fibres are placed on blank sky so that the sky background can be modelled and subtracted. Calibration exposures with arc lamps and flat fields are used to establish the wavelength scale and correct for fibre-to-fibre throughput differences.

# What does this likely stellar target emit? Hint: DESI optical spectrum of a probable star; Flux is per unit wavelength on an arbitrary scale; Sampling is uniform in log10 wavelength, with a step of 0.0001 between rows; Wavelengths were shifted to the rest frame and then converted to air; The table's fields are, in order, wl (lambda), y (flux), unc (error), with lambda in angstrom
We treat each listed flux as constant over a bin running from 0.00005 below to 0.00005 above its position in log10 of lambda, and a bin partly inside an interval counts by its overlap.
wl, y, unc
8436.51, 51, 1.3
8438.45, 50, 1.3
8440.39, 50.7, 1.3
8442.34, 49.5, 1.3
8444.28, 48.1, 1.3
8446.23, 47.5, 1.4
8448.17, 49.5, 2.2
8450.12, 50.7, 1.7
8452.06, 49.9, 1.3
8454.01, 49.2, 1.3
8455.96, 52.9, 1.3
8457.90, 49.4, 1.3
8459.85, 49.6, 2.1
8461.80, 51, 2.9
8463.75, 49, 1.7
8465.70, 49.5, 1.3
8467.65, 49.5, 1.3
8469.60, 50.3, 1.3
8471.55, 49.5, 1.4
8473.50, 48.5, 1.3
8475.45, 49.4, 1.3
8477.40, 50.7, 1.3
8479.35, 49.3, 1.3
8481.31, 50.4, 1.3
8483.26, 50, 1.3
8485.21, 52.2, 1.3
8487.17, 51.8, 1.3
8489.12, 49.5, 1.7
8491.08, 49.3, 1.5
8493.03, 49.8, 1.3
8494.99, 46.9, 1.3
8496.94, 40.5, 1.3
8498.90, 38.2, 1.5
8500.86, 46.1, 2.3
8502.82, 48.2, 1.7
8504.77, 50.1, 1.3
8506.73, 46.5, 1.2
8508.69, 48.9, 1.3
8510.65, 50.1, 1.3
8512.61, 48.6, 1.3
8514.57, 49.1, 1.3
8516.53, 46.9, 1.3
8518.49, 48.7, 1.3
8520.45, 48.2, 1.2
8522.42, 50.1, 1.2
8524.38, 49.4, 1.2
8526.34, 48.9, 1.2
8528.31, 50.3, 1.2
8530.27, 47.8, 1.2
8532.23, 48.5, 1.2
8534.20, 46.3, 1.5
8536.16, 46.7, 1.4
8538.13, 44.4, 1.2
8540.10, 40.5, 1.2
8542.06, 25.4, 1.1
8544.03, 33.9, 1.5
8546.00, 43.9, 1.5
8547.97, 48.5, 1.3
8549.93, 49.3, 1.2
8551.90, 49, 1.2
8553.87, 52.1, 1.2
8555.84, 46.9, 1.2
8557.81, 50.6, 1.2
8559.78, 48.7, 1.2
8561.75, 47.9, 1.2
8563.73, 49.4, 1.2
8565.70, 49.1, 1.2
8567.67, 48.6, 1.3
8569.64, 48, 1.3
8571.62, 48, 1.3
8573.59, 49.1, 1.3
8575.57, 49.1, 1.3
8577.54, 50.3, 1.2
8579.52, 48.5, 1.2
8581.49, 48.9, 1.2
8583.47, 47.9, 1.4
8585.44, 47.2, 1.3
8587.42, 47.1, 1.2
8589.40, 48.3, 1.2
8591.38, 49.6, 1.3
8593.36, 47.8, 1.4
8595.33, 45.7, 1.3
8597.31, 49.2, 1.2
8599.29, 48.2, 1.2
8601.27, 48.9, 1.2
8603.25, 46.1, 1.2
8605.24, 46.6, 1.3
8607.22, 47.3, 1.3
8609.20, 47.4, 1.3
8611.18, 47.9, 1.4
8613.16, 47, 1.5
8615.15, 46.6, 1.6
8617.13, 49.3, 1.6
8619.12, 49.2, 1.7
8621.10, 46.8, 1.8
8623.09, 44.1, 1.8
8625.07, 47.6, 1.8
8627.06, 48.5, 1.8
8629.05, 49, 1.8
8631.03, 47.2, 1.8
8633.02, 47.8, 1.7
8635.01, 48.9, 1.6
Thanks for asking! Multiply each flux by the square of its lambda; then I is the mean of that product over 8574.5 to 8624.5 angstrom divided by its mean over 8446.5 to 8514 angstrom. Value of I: 1.00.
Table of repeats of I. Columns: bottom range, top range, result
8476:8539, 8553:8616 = 1.02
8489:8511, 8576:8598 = 1.05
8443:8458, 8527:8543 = 0.90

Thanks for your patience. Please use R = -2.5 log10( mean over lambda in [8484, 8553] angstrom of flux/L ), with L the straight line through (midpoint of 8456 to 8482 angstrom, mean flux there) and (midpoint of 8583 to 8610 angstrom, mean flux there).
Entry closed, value 0.05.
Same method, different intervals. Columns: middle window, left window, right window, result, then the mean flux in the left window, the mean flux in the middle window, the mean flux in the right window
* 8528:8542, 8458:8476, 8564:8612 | 0.09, 49.6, 44.8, 48.1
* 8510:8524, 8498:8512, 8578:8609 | -0.04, 47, 48.8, 47.8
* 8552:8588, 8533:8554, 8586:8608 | -0.08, 43.3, 48.8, 47.7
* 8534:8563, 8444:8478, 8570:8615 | 0.08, 49.7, 44.9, 48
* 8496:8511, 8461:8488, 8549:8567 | 0.09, 50.1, 45.9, 49.2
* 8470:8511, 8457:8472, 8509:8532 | 0.02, 49.7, 48.4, 48.9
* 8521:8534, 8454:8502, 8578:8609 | -0.01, 48.9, 48.9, 47.8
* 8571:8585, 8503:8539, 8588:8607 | -0.02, 48.3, 48.8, 47.8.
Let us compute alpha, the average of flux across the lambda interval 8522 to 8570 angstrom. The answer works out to 46.5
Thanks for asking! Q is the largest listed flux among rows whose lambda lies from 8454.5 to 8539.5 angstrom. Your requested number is 52.9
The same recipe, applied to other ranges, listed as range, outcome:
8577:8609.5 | 50.3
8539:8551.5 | 49.3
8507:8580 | 52.1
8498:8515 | 50.1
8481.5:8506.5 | 52.2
